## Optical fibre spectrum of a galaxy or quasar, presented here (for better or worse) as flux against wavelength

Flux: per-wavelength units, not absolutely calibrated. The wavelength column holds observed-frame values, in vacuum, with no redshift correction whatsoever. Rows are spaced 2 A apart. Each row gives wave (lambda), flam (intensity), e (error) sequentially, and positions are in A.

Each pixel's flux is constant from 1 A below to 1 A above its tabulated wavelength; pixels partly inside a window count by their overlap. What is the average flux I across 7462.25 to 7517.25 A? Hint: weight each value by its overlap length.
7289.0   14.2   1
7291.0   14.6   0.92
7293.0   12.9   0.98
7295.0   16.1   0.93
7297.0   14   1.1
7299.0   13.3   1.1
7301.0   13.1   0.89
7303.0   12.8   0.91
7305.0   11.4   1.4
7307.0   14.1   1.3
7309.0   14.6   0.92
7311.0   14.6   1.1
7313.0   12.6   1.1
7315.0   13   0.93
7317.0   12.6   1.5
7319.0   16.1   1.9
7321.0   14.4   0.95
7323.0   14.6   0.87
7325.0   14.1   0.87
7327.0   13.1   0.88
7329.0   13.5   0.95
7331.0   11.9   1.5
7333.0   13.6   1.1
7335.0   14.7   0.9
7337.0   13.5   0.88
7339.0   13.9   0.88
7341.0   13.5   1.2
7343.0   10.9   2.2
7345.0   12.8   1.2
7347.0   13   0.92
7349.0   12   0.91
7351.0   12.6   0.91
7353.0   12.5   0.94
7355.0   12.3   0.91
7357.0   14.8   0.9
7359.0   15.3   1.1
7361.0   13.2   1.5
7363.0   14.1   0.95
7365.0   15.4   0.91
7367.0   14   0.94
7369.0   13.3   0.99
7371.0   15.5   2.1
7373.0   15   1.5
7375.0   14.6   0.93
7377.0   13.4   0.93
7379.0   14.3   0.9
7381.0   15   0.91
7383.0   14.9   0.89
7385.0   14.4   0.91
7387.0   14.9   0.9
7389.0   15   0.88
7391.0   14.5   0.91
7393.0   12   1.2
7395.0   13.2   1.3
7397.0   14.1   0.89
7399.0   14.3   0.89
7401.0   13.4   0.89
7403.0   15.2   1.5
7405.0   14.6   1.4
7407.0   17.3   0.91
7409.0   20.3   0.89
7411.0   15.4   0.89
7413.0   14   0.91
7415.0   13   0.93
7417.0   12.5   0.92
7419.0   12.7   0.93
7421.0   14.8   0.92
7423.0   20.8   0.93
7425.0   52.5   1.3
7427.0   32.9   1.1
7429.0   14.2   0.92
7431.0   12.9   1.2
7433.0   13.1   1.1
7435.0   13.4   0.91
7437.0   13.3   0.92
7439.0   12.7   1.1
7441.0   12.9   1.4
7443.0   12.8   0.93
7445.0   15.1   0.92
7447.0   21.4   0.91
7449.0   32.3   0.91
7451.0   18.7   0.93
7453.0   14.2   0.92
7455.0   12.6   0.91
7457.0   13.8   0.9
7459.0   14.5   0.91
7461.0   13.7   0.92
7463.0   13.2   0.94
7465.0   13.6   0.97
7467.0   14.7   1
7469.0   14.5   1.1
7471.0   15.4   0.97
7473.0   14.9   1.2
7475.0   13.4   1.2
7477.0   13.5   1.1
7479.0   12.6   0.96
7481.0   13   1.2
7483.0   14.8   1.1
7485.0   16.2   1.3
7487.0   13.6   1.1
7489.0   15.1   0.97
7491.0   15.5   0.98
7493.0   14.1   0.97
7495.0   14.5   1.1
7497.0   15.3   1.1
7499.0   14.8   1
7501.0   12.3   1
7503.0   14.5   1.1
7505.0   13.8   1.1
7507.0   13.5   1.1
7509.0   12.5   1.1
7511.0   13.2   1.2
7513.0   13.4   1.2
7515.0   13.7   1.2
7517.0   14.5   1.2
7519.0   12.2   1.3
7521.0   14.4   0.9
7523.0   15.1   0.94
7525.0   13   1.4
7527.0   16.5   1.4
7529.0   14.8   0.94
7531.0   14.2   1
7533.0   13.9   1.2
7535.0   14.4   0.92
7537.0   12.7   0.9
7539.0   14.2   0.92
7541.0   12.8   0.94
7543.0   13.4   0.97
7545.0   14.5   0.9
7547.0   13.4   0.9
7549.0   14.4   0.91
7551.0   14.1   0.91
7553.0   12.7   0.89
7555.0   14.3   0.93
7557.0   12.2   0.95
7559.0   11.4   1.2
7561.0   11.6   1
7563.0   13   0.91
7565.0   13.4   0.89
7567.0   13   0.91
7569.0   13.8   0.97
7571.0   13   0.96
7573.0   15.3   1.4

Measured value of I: 14.1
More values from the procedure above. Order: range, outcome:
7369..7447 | 16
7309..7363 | 13.5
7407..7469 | 17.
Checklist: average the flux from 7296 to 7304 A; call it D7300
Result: 13.3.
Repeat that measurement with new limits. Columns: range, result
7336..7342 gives 13.6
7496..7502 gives 14.1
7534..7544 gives 13.5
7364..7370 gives 14.2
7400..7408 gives 15.1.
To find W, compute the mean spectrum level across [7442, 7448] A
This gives 16.4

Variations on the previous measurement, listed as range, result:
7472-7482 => 13.5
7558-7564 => 12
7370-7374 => 15.2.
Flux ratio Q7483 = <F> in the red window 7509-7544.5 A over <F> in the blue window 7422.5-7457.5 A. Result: 0.7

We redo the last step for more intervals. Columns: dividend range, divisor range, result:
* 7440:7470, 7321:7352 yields 1.20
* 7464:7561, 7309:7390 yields 1.01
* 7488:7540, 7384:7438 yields 0.85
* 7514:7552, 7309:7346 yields 1.03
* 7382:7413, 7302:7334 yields 1.10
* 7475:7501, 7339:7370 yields 1.07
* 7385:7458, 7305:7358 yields 1.24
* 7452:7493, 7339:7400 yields 1.02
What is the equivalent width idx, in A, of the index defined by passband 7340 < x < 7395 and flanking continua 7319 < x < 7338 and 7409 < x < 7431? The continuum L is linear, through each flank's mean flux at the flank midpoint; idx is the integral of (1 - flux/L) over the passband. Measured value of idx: 8.7 A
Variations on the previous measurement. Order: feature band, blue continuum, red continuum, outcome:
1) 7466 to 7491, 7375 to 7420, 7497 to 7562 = -0.68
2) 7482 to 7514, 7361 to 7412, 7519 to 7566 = -0.58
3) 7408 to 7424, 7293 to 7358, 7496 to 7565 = -2.25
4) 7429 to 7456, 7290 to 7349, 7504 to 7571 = -4.36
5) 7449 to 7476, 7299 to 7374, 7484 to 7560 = -2.45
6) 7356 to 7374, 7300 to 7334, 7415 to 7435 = 2.06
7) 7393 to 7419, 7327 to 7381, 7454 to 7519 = -1.56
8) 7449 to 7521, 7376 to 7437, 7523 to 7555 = 2.91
